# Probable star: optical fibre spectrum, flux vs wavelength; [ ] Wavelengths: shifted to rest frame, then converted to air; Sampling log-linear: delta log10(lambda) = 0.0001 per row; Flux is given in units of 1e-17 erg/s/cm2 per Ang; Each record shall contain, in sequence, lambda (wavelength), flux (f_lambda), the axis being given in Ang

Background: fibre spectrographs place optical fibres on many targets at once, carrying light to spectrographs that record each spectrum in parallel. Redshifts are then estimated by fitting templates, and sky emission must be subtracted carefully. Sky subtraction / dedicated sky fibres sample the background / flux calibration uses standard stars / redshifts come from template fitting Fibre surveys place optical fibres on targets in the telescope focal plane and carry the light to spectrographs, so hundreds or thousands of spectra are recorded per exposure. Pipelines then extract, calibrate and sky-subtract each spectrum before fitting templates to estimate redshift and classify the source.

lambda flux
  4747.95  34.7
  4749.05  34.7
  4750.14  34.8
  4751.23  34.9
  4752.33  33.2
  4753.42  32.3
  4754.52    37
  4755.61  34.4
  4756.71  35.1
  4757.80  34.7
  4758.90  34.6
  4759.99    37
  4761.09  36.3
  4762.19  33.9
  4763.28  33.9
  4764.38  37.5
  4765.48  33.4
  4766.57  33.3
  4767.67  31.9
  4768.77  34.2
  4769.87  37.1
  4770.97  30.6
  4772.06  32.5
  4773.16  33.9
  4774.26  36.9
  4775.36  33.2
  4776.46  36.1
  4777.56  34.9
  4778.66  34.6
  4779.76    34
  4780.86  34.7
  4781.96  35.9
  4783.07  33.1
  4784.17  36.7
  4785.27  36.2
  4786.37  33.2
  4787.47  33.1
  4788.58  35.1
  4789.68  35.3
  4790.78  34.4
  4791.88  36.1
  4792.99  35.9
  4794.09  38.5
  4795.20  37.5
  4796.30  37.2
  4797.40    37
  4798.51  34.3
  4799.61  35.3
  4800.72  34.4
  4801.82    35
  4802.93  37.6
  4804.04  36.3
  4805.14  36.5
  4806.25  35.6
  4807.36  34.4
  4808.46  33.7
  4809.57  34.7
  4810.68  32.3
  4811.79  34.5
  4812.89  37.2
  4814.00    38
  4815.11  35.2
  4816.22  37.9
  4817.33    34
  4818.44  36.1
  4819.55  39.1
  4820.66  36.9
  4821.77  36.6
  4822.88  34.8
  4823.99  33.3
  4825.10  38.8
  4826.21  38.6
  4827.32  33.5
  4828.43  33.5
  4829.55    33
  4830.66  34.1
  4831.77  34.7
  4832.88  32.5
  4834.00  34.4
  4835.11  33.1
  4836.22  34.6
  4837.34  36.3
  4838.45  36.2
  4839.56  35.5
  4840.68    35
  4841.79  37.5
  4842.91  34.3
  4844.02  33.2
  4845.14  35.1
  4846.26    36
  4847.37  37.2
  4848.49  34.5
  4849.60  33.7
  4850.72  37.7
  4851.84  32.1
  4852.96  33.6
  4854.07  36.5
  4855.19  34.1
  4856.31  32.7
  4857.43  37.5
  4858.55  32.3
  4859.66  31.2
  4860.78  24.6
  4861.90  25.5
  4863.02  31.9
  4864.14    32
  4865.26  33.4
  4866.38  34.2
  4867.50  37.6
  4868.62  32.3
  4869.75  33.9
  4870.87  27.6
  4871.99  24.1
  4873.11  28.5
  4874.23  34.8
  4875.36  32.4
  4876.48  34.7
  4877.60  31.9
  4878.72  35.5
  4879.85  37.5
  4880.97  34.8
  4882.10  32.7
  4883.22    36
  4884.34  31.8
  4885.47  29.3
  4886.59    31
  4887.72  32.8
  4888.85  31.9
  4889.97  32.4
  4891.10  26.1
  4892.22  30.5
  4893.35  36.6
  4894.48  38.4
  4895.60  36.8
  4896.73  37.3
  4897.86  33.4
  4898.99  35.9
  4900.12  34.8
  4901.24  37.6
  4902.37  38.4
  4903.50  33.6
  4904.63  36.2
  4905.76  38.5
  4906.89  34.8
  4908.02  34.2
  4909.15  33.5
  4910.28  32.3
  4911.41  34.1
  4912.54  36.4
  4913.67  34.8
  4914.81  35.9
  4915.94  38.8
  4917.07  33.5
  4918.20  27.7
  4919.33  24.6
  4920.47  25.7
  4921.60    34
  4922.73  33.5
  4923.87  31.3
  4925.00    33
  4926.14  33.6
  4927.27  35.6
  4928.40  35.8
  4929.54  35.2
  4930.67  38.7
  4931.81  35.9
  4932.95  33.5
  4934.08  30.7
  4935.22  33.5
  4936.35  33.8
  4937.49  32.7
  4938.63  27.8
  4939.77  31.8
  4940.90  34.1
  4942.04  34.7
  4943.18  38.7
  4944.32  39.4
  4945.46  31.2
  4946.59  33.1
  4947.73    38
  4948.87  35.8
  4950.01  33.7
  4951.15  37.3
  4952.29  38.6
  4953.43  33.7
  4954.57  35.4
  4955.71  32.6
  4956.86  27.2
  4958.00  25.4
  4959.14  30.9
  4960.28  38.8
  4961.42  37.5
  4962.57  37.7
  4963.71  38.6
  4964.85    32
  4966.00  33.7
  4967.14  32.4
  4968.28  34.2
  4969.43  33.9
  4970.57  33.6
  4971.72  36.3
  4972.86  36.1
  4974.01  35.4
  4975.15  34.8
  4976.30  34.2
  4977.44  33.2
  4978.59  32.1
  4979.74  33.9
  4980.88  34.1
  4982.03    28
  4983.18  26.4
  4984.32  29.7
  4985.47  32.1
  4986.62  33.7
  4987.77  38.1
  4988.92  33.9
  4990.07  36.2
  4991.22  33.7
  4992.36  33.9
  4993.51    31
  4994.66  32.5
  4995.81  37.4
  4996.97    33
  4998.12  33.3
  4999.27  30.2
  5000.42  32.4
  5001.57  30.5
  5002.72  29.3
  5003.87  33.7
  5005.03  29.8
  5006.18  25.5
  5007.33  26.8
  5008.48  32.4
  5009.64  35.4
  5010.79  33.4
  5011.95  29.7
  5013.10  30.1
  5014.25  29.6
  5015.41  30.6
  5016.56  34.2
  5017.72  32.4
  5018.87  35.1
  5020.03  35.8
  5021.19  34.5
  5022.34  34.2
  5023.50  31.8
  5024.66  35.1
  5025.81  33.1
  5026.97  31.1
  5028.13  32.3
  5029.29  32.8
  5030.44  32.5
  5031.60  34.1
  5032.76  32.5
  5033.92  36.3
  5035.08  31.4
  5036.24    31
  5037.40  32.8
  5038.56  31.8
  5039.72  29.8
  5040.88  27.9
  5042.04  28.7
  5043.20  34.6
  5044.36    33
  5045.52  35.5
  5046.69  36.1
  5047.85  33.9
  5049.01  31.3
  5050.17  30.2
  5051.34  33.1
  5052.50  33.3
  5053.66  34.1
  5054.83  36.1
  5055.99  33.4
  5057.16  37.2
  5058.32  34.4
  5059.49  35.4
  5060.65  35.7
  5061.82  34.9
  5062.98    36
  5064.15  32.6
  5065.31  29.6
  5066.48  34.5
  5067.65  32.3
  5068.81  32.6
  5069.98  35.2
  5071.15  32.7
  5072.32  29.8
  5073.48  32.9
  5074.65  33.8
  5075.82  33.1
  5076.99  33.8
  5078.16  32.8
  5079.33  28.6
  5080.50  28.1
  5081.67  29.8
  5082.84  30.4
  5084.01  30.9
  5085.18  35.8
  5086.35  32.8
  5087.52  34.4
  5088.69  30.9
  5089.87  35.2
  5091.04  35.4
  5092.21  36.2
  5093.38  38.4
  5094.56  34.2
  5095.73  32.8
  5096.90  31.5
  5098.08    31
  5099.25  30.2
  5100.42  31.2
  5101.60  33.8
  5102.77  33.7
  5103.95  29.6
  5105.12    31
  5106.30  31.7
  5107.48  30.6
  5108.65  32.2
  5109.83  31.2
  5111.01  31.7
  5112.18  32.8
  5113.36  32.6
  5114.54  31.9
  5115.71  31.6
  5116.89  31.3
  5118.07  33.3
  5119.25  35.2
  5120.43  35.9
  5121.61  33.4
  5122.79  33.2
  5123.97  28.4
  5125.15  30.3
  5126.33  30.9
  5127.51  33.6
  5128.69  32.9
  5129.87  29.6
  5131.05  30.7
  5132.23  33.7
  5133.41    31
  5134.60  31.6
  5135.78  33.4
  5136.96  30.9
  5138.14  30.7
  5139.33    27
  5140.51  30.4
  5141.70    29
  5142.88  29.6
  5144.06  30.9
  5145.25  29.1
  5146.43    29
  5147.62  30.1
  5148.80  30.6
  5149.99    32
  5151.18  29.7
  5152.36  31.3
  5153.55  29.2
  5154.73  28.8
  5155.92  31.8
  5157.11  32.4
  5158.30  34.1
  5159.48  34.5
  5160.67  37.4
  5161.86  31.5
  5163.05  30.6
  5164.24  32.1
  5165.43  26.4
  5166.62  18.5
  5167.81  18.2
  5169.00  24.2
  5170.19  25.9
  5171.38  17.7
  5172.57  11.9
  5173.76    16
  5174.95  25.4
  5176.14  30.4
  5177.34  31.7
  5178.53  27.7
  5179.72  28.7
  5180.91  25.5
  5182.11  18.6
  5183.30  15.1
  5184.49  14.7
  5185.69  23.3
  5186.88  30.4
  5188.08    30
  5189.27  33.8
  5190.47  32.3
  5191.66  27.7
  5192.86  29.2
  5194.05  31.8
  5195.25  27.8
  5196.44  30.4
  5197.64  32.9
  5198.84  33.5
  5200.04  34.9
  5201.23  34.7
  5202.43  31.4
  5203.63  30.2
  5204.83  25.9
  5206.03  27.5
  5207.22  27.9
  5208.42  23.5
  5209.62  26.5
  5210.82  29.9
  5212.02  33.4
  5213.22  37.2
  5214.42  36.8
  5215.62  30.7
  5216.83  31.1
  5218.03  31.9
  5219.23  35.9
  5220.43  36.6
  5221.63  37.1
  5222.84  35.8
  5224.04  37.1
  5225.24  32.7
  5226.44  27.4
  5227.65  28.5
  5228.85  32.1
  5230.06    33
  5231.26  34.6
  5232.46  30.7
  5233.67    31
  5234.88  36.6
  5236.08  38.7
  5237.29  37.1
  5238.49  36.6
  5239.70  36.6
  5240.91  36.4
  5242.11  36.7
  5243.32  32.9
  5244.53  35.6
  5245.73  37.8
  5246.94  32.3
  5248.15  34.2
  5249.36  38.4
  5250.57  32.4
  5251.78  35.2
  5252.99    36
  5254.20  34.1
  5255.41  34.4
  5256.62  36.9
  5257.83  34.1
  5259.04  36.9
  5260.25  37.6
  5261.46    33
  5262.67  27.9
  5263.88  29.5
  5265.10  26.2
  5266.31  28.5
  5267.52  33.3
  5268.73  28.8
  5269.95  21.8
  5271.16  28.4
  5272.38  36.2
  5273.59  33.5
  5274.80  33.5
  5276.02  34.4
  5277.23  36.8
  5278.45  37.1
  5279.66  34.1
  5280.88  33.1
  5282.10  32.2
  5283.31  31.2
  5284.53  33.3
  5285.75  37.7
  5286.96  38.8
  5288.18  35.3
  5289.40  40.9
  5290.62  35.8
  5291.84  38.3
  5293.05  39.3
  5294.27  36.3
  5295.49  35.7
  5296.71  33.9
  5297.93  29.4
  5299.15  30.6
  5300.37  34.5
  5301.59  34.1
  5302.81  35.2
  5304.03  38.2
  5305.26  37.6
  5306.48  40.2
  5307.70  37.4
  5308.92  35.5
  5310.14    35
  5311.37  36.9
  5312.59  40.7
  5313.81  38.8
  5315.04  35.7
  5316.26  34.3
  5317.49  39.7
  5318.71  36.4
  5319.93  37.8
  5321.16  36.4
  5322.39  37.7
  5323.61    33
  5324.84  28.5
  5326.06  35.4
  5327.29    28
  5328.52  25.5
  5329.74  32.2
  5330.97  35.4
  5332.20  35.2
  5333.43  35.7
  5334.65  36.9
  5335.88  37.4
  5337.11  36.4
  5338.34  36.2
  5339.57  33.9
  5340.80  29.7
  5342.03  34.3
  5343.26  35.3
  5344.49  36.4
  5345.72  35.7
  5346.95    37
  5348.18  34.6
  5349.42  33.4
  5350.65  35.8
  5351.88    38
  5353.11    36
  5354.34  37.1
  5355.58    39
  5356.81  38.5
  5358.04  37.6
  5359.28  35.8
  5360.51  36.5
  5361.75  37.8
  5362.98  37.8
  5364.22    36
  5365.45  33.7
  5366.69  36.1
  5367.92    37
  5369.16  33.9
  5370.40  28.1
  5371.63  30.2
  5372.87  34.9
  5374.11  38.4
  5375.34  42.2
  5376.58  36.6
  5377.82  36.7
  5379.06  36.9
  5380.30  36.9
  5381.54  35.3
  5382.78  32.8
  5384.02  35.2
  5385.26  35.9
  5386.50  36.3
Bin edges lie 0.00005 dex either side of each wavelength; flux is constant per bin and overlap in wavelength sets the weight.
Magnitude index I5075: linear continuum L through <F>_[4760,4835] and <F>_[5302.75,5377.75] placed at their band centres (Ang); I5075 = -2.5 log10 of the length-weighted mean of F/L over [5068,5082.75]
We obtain 0.114 mag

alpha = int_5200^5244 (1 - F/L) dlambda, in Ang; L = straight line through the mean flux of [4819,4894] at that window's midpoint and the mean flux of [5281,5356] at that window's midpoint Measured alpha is 2.7 Ang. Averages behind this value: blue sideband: 33.6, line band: 32.9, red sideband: 35.4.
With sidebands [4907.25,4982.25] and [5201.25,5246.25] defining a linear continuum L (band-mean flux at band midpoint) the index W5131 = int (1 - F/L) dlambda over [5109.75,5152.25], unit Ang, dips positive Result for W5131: 2.5 Ang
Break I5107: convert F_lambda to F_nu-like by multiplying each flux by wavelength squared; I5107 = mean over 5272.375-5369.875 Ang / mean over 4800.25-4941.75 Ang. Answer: 1.2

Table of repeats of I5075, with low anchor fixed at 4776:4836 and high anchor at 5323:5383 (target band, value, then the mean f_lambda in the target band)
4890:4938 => 0.04 mag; 34.1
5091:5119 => 0.09 mag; 32.5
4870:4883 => 0.09 mag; 32.4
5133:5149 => 0.17 mag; 30.2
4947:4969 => 0.03 mag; 34.4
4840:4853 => 0.01 mag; 35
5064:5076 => 0.08 mag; 32.6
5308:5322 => -0.06 mag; 37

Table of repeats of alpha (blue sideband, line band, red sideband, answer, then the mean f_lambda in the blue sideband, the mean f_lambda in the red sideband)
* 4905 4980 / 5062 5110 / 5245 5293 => 2.0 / 34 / 33.9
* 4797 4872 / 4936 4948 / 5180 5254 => -0.1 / 34.5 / 31.8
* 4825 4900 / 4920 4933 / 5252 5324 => 0.0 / 33.6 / 34.8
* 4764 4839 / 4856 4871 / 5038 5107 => 1.1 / 35.2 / 32.9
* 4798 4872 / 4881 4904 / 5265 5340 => 0.4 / 34.5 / 34.7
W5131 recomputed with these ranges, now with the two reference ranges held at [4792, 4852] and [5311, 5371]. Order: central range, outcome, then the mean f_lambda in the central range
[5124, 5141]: 2.1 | 31.1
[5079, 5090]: 1.2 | 31.6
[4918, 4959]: 2.5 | 33.3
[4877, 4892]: 1.2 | 32.6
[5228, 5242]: 0.2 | 34.8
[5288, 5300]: 0.0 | 35.5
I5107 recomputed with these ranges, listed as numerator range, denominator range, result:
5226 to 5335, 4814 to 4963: 1.18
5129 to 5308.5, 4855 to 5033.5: 1.06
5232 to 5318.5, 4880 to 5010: 1.18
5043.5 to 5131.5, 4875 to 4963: 1.03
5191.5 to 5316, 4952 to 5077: 1.12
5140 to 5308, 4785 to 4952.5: 1.06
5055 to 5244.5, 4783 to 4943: 1.02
